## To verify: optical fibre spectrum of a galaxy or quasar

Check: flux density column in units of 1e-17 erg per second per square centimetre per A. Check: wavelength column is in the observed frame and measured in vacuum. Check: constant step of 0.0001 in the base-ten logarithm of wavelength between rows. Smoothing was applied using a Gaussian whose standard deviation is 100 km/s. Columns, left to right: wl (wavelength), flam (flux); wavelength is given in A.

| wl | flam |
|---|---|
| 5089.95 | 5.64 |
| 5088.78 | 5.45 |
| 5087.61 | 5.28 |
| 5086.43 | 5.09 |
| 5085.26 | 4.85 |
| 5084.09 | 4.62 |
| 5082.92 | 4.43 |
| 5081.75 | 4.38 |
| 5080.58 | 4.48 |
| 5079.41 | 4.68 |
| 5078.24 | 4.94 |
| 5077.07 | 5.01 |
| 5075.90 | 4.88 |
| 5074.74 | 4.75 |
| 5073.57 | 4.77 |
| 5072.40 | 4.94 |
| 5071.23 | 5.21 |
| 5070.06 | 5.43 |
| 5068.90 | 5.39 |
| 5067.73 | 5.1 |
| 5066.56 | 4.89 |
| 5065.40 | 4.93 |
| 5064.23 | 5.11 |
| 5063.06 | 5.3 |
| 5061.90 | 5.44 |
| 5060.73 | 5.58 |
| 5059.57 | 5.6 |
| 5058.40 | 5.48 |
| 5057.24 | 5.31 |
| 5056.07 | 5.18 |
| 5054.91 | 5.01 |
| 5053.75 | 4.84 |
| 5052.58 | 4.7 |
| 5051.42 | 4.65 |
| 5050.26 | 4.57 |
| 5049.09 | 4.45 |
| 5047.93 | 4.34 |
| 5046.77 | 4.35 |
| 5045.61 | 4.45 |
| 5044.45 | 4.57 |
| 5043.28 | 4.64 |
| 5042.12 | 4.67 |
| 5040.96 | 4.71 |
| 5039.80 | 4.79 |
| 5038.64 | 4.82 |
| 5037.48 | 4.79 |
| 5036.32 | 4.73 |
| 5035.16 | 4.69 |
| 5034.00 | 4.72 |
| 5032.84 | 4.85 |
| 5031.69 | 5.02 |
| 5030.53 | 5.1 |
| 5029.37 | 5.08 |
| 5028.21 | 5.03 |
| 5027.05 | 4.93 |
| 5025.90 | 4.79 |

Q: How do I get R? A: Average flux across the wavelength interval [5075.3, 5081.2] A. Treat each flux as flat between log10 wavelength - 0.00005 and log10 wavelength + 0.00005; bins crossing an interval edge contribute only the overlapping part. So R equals 4.8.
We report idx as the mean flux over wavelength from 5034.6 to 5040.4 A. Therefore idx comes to 4.76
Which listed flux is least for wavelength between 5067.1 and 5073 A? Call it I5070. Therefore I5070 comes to 4.94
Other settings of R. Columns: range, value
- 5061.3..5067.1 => 5.14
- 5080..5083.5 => 4.43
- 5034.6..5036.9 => 4.71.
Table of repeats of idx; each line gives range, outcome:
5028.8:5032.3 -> 5.07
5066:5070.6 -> 5.2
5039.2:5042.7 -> 4.73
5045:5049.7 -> 4.4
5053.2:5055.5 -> 4.94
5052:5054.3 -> 4.76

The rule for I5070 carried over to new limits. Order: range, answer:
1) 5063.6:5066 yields 4.93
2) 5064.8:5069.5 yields 4.89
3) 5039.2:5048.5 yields 4.34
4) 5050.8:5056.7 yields 4.65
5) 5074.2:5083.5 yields 4.38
